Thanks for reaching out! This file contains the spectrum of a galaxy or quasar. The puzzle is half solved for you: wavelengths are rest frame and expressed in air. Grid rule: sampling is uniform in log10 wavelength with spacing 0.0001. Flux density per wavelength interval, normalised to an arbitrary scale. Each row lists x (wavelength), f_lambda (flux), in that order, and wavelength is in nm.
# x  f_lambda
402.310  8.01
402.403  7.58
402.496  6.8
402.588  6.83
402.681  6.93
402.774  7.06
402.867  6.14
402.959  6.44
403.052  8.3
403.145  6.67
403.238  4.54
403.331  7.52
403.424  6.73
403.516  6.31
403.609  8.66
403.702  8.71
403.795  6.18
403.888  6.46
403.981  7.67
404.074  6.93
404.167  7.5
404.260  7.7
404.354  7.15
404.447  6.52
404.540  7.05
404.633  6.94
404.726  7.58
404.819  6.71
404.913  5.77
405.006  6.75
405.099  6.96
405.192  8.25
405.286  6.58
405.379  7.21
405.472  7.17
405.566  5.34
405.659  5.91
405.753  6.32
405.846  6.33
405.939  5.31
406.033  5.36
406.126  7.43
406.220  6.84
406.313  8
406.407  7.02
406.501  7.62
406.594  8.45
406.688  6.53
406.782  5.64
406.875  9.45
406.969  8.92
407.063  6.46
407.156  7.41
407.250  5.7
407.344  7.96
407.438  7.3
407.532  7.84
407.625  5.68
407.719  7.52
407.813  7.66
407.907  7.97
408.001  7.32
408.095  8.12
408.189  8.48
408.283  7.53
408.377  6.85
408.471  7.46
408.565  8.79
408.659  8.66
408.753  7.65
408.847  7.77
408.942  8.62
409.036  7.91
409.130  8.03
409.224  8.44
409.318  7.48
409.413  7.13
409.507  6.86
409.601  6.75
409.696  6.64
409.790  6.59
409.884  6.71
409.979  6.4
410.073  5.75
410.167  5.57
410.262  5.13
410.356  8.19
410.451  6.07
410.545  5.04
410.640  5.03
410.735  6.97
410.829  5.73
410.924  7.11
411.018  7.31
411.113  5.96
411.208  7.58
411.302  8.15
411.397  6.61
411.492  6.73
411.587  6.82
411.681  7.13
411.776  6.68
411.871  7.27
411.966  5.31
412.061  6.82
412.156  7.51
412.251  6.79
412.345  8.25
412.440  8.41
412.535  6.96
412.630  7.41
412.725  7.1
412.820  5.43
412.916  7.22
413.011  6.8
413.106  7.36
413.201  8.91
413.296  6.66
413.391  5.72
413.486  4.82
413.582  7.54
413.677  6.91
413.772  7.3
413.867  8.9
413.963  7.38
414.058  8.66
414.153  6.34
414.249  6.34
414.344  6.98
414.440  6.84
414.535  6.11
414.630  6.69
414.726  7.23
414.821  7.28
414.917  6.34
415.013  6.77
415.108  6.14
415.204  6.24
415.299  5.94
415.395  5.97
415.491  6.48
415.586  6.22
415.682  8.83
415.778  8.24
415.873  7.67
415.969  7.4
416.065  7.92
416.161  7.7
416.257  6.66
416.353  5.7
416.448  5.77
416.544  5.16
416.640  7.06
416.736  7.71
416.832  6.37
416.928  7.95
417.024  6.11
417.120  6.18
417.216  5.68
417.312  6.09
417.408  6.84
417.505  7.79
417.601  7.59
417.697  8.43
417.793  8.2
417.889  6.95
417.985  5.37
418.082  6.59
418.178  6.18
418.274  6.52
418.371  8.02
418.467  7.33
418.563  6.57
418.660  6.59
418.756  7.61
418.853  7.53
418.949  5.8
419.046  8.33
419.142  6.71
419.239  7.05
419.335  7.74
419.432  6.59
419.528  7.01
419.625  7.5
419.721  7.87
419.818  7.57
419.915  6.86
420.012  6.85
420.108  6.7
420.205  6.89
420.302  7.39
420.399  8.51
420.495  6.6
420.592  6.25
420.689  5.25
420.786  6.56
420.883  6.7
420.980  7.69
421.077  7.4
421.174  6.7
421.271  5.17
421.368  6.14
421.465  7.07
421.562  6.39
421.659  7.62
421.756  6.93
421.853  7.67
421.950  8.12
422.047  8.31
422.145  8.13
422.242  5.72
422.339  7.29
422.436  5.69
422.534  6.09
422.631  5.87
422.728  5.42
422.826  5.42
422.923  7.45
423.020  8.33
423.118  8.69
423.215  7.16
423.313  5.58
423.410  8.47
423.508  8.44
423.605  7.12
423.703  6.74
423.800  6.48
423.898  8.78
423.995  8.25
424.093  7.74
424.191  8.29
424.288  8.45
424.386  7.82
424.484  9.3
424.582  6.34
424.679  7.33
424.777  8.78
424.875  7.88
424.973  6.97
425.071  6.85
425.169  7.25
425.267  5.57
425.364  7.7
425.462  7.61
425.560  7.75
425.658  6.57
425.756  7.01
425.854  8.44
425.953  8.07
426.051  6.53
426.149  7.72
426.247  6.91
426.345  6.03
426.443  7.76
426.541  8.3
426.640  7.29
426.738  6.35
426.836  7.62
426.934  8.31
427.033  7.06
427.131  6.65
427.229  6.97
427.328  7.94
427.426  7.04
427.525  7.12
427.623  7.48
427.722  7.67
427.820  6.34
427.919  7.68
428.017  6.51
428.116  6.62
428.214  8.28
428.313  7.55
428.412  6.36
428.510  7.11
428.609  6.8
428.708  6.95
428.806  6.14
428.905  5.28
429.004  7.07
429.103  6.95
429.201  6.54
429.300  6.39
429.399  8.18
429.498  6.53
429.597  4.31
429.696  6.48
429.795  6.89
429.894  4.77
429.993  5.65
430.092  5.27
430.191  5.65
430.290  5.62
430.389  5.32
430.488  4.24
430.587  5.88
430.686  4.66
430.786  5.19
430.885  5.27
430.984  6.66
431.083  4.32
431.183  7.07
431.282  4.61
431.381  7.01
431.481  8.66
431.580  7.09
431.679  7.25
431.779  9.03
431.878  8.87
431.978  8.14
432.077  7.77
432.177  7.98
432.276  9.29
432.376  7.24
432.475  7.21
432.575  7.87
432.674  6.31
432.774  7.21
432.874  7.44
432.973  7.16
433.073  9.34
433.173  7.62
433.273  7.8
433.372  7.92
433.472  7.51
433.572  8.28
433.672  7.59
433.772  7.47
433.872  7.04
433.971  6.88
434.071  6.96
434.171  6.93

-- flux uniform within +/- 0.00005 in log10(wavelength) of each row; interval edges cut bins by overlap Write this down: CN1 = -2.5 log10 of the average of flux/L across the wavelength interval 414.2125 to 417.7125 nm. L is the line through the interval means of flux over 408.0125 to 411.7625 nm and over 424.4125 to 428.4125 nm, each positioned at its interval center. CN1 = 0.05 mag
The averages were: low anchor 7.07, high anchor 7.32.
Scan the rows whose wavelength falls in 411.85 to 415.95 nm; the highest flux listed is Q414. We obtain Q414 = 8.91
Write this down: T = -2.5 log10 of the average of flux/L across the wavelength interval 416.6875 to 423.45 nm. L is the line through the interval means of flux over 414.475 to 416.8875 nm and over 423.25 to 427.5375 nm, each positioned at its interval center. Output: 0.02 mag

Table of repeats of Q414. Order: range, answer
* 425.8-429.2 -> 8.44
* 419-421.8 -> 8.51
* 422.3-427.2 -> 9.3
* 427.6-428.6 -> 8.28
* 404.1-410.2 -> 9.45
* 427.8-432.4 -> 9.29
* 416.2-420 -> 8.43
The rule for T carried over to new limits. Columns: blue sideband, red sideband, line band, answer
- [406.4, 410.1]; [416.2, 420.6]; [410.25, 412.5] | 0.07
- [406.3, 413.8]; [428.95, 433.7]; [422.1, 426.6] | -0.06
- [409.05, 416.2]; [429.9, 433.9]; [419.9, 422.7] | 0.01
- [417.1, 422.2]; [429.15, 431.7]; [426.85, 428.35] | -0.17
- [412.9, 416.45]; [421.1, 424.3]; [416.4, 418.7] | 0.04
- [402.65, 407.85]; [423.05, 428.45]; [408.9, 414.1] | 0.02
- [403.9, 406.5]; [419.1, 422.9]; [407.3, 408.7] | -0.13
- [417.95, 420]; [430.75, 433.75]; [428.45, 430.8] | 0.21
